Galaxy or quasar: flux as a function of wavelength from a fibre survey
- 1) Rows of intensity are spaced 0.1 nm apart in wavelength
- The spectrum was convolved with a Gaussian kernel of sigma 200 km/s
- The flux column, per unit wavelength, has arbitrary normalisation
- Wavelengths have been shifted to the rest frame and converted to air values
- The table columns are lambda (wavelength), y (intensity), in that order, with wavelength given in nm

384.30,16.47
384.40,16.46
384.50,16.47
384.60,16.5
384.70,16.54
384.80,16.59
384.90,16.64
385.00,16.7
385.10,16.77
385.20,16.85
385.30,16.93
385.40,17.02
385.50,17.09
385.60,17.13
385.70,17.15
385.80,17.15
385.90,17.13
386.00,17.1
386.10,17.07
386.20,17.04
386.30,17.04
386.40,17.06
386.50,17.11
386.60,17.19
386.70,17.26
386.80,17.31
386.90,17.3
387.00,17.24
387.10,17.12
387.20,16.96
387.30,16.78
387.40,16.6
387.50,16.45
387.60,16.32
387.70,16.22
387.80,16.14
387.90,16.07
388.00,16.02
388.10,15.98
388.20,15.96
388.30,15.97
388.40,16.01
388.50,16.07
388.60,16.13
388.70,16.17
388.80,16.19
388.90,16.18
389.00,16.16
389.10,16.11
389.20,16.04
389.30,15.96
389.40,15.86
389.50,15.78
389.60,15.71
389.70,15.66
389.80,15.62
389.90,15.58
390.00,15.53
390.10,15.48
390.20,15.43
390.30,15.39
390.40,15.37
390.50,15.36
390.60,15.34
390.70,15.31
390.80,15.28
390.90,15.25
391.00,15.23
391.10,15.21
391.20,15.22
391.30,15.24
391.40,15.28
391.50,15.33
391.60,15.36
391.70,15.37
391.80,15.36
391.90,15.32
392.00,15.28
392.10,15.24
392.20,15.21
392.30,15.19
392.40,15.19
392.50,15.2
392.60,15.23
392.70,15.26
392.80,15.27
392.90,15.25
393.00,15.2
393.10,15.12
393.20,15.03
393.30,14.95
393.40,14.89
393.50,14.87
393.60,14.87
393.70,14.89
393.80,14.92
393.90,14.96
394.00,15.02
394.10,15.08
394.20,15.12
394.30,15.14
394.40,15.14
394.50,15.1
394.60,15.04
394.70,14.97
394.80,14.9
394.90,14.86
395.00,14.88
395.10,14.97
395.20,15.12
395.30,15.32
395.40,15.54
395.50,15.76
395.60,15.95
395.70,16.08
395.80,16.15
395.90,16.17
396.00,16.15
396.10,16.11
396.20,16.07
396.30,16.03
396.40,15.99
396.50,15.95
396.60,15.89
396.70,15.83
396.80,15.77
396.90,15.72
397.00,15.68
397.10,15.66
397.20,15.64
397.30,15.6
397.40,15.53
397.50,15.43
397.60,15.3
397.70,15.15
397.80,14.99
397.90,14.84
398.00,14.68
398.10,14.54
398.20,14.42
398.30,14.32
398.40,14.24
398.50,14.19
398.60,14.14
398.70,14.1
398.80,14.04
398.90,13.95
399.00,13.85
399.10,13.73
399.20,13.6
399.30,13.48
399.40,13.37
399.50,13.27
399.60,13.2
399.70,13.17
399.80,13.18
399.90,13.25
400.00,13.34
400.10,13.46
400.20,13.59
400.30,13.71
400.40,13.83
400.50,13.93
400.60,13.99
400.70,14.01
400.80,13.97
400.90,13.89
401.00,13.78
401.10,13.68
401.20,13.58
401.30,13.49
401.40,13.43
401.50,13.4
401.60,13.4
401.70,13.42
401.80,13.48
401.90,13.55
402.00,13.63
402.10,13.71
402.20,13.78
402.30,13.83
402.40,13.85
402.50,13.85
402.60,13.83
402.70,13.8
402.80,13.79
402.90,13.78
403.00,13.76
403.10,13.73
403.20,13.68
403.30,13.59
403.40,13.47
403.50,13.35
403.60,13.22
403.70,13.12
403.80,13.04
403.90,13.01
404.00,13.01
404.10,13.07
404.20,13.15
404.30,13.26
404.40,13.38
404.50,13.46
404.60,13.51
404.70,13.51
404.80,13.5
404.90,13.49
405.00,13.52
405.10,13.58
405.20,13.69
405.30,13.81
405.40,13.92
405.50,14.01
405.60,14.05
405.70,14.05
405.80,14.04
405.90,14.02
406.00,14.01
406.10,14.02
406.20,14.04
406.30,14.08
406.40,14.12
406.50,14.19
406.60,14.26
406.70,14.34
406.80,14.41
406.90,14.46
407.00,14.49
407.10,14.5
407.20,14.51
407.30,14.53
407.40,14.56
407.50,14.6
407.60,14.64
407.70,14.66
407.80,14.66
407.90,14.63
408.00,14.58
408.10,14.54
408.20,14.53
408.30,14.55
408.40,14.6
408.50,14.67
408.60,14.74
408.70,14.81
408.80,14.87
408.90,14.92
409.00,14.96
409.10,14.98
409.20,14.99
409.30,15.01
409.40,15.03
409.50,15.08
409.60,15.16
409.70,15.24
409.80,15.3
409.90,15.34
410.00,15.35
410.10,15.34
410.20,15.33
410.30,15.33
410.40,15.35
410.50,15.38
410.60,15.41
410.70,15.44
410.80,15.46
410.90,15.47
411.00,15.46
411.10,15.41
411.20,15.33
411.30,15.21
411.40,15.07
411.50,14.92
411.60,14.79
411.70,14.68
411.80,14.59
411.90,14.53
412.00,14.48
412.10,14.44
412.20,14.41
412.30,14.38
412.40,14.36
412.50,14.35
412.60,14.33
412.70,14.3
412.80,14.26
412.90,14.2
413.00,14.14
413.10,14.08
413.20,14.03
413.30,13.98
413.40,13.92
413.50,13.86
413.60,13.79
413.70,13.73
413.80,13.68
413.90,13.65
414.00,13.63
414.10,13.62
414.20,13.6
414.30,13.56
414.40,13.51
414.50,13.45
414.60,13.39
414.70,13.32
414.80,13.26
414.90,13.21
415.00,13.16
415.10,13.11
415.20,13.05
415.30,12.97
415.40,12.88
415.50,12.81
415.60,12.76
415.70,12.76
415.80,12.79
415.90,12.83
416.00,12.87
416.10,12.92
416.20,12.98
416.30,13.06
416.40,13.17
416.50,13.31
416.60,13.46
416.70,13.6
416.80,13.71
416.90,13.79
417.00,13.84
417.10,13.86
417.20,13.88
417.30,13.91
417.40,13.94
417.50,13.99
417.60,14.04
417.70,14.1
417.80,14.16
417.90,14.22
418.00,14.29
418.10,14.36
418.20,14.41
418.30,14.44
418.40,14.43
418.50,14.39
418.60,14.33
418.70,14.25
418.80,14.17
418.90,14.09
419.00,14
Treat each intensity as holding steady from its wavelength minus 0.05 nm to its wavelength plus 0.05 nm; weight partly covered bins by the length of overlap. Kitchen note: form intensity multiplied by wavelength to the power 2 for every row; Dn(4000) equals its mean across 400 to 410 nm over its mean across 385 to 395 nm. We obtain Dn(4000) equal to 0.96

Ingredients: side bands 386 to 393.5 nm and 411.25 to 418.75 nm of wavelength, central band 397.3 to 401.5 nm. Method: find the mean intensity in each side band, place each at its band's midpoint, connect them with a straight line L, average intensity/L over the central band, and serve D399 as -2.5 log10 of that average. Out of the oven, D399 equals 0.081 mag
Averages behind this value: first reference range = 15.9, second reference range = 13.8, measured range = 14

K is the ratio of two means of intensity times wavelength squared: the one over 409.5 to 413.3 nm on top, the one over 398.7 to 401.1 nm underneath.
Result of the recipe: 1.15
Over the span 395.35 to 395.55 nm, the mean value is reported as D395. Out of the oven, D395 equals 15.6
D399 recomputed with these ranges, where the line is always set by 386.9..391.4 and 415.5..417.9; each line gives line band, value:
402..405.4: 0.08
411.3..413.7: -0.04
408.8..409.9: -0.07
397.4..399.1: 0.04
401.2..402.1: 0.10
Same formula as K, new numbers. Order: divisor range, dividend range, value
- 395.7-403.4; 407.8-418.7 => 1.06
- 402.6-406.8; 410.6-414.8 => 1.09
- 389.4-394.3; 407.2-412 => 1.07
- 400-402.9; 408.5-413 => 1.14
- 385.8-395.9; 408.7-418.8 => 1.01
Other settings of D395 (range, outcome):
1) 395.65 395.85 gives 16.1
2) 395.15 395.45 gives 15.3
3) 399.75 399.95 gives 13.2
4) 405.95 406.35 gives 14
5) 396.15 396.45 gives 16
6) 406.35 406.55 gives 14.2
